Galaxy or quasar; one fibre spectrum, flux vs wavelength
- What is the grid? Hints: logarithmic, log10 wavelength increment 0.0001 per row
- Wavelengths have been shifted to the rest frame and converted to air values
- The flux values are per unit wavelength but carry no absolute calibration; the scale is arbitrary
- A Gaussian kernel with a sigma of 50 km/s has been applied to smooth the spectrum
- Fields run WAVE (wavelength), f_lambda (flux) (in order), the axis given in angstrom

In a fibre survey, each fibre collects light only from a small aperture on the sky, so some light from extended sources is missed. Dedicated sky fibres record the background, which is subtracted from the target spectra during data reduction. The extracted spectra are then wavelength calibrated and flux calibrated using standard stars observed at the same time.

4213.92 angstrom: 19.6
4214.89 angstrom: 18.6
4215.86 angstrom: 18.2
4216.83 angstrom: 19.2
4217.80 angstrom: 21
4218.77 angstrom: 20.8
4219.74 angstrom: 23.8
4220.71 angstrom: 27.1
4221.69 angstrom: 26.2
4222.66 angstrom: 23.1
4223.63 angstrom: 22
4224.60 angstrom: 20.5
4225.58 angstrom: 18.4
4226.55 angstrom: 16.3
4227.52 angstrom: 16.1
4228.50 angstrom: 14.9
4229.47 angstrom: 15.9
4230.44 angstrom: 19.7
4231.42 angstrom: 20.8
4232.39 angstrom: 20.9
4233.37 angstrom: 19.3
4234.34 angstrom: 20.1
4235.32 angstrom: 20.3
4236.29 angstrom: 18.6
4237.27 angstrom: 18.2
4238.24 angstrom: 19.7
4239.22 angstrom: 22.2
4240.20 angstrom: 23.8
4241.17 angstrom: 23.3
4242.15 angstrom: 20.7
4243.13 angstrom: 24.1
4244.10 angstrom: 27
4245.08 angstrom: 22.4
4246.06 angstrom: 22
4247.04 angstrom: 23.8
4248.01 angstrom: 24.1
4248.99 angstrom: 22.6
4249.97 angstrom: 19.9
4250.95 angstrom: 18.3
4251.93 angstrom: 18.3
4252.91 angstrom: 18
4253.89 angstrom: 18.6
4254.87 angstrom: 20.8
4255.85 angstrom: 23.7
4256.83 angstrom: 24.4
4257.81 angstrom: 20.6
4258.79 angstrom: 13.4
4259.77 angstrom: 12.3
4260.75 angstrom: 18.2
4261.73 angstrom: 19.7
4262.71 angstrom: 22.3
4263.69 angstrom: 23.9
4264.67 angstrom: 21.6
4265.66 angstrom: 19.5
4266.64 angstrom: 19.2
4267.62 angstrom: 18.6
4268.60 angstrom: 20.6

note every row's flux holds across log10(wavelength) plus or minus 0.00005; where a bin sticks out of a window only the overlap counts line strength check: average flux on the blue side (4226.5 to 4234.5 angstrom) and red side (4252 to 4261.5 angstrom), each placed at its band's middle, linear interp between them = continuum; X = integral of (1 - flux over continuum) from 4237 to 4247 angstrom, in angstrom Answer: -2.1 angstrom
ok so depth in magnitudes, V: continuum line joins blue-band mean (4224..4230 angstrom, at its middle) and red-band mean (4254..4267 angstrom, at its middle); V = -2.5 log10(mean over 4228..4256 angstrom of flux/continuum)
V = -0.13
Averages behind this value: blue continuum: 17.1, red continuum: 19.9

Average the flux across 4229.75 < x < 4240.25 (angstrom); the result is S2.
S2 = 20.1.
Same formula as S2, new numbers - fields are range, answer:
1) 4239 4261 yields 21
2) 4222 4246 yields 20.4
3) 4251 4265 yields 19.6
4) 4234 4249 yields 22.1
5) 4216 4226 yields 22.1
